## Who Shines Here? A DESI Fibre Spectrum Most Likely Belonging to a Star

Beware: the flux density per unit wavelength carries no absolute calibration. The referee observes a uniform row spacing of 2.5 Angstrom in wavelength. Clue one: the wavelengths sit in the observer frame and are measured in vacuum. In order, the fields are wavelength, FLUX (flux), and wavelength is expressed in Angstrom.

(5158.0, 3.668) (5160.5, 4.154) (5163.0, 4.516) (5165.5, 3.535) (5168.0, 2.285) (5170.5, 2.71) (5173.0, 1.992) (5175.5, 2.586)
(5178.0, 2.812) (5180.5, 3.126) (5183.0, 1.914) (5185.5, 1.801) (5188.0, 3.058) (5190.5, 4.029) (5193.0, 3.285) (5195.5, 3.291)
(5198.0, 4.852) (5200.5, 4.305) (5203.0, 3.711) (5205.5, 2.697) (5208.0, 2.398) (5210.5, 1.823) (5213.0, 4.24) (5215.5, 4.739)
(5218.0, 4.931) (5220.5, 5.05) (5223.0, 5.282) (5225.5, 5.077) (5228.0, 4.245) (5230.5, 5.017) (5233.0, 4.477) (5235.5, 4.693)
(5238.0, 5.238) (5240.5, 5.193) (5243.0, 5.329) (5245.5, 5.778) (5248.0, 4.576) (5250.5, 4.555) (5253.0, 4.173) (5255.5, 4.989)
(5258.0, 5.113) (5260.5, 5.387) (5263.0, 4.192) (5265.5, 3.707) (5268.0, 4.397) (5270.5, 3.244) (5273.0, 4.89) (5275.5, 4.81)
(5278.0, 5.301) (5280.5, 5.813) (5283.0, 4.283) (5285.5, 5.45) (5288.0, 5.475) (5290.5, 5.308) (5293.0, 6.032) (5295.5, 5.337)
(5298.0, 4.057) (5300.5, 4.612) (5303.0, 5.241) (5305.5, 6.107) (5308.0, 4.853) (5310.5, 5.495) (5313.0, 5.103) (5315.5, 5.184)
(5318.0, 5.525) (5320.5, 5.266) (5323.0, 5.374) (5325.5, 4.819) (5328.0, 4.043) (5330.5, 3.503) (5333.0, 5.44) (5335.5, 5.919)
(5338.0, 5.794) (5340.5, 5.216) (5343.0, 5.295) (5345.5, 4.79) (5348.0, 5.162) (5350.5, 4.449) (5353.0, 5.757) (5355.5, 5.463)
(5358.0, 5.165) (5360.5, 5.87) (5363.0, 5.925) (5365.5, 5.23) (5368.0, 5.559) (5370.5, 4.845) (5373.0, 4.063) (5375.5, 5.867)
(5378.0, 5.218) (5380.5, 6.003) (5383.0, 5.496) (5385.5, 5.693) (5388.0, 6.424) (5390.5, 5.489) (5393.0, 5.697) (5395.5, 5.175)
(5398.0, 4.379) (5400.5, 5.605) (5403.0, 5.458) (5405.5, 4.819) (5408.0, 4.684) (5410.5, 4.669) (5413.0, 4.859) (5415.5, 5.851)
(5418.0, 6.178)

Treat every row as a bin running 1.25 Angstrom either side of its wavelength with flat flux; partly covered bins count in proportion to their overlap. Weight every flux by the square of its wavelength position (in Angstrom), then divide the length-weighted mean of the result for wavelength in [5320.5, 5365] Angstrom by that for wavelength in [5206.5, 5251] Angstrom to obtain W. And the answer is 1.18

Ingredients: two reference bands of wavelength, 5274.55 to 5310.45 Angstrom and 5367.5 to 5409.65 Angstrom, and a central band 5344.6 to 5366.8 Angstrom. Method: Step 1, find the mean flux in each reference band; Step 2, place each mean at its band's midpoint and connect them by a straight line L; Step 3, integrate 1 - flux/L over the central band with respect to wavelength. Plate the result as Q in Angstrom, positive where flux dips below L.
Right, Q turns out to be -0.2 Angstrom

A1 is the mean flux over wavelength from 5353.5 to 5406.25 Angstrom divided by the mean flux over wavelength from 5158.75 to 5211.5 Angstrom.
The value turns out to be 1.7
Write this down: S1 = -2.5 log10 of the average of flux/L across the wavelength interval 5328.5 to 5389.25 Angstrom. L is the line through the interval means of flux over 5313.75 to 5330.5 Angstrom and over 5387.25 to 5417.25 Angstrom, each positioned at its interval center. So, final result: -0.05 mag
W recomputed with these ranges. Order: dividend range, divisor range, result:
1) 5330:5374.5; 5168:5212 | 1.88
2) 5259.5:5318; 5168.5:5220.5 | 1.59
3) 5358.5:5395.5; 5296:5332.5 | 1.14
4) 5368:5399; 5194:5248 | 1.30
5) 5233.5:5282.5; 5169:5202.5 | 1.61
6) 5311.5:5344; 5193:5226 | 1.34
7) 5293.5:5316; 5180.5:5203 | 1.61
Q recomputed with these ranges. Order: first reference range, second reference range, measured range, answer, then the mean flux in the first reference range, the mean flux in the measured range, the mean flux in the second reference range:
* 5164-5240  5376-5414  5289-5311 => -3.50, 3.66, 5.22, 5.33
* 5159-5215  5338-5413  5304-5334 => -2.66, 3.17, 5.06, 5.29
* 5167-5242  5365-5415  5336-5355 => -1.37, 3.71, 5.25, 5.27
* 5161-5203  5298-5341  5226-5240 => -3.19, 3.17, 4.78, 5.11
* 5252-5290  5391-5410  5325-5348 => -0.25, 4.76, 5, 5.11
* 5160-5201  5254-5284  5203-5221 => 0.36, 3.15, 3.64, 4.68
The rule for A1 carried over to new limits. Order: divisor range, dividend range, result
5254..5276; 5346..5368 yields 1.19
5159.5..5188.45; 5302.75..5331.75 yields 1.76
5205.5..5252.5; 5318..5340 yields 1.11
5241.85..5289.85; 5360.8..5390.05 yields 1.14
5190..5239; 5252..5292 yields 1.15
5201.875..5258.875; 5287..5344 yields 1.15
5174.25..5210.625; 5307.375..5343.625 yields 1.66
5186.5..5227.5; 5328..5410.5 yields 1.34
